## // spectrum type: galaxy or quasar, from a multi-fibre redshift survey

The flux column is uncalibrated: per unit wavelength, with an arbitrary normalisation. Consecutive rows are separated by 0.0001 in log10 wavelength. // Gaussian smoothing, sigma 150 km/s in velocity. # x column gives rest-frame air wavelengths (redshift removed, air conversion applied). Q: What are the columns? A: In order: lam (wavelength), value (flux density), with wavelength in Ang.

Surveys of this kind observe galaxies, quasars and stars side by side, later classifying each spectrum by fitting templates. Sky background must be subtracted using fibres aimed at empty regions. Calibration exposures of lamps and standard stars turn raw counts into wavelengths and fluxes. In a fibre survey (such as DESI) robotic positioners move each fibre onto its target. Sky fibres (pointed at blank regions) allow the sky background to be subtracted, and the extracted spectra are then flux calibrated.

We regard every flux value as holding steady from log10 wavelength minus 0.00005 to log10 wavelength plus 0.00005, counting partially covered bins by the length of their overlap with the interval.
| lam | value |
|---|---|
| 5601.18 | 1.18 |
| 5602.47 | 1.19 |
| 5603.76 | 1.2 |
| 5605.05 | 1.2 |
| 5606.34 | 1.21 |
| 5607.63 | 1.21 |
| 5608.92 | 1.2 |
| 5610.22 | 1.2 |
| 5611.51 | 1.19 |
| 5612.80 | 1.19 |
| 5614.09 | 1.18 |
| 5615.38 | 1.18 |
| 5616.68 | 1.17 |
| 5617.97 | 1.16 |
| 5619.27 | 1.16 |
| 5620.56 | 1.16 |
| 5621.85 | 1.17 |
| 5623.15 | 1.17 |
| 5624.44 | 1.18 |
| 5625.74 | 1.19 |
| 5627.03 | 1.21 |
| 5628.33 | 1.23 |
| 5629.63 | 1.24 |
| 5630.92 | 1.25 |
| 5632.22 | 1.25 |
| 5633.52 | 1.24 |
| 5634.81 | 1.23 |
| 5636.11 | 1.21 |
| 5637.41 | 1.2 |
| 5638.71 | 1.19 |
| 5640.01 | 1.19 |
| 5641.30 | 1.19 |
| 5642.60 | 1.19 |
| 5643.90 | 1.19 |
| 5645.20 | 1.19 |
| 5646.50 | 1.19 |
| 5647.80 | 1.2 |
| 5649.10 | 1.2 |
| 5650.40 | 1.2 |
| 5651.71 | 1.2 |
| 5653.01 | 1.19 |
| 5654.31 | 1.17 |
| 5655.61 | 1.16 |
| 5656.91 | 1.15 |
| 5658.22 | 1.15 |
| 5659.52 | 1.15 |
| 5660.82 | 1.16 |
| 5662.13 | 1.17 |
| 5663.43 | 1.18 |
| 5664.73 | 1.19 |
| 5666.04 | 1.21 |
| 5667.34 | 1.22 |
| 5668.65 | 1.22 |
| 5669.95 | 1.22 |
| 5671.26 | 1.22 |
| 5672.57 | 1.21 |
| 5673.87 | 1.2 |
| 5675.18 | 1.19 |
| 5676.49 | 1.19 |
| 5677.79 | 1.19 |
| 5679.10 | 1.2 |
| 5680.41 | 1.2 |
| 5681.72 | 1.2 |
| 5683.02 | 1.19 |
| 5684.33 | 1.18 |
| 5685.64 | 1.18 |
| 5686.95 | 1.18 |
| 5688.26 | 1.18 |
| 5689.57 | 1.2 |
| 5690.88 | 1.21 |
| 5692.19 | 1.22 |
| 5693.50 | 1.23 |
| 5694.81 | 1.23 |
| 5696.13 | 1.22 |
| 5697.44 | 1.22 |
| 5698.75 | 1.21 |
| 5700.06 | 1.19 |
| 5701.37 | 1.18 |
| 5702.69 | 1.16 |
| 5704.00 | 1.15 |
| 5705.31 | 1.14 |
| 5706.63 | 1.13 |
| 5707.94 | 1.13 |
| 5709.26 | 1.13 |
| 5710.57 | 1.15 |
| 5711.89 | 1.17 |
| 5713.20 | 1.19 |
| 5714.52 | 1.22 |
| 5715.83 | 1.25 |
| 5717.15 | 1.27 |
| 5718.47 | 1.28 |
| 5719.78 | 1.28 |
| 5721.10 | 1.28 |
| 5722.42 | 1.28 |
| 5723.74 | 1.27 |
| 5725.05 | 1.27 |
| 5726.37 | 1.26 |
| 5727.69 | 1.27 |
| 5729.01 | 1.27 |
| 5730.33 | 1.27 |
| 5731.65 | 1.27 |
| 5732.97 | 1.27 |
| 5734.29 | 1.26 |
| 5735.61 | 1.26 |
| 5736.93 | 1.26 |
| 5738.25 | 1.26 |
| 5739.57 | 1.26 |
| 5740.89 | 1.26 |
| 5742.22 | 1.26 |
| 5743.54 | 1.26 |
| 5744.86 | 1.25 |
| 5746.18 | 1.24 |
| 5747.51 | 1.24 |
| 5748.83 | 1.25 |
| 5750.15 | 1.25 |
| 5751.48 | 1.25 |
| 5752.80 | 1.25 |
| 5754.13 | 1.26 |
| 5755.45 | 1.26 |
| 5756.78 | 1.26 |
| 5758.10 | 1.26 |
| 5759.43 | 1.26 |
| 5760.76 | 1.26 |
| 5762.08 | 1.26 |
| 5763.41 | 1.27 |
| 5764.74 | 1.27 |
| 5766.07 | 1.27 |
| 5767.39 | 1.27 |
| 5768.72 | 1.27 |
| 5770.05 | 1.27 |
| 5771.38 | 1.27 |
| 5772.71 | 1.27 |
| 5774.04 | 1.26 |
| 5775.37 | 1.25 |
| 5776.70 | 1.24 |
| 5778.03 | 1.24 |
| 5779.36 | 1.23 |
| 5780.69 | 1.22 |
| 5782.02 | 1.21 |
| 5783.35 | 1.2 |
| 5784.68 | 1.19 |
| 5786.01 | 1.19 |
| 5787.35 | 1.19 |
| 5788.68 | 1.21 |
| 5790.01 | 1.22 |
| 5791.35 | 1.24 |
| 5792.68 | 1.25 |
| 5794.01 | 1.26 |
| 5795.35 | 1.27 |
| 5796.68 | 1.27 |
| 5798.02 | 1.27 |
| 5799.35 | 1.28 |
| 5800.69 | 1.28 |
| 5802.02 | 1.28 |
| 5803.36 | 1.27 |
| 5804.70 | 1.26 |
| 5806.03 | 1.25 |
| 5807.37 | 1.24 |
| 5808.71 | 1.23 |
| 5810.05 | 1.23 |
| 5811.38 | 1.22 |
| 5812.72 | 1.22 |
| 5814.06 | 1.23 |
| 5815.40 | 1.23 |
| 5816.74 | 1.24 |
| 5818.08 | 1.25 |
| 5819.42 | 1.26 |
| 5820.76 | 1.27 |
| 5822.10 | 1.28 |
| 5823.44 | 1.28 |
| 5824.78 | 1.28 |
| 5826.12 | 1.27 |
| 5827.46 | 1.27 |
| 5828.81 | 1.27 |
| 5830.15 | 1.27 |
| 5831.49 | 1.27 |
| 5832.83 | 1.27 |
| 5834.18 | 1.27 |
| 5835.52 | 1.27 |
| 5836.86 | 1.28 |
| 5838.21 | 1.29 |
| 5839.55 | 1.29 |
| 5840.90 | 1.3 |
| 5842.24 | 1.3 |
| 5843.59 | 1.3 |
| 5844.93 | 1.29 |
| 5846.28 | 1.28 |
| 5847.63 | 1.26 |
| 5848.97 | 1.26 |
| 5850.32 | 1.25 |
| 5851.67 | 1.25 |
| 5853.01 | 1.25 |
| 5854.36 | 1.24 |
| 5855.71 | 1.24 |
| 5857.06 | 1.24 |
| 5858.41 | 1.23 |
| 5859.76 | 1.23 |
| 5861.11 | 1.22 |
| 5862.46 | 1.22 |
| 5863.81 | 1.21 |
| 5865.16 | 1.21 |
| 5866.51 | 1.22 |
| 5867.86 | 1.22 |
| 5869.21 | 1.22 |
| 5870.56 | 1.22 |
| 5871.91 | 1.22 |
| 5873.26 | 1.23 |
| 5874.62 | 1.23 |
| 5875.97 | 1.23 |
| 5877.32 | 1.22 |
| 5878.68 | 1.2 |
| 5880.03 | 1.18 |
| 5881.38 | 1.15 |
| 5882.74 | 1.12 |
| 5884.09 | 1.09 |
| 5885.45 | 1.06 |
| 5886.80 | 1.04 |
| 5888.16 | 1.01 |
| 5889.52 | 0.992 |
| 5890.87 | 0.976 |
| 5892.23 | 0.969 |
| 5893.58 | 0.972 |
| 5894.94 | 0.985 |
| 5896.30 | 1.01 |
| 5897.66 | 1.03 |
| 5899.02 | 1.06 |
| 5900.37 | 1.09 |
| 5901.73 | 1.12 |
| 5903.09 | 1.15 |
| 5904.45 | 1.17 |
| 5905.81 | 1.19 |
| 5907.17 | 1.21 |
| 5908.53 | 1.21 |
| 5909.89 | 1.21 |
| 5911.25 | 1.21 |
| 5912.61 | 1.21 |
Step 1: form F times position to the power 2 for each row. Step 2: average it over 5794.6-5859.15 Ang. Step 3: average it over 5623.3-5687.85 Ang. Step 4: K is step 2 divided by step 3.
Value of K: 1.12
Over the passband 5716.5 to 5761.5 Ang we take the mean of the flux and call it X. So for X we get 1.26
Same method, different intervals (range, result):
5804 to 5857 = 1.26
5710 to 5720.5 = 1.23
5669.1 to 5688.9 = 1.2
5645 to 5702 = 1.19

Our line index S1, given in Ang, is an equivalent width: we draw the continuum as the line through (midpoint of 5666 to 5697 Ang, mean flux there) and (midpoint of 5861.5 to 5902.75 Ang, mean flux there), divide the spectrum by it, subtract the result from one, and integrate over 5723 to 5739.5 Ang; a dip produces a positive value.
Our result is -1.1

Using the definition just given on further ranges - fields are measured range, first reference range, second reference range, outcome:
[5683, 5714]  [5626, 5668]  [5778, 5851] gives 0.8 Ang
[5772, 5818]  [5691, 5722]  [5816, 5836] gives 0.4 Ang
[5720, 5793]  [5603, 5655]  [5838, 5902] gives -4.1 Ang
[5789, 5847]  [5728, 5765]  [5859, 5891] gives -2.7 Ang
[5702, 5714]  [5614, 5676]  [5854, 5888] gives 0.4 Ang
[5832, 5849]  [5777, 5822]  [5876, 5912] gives -1.5 Ang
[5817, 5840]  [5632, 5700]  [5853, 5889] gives -1.6 Ang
